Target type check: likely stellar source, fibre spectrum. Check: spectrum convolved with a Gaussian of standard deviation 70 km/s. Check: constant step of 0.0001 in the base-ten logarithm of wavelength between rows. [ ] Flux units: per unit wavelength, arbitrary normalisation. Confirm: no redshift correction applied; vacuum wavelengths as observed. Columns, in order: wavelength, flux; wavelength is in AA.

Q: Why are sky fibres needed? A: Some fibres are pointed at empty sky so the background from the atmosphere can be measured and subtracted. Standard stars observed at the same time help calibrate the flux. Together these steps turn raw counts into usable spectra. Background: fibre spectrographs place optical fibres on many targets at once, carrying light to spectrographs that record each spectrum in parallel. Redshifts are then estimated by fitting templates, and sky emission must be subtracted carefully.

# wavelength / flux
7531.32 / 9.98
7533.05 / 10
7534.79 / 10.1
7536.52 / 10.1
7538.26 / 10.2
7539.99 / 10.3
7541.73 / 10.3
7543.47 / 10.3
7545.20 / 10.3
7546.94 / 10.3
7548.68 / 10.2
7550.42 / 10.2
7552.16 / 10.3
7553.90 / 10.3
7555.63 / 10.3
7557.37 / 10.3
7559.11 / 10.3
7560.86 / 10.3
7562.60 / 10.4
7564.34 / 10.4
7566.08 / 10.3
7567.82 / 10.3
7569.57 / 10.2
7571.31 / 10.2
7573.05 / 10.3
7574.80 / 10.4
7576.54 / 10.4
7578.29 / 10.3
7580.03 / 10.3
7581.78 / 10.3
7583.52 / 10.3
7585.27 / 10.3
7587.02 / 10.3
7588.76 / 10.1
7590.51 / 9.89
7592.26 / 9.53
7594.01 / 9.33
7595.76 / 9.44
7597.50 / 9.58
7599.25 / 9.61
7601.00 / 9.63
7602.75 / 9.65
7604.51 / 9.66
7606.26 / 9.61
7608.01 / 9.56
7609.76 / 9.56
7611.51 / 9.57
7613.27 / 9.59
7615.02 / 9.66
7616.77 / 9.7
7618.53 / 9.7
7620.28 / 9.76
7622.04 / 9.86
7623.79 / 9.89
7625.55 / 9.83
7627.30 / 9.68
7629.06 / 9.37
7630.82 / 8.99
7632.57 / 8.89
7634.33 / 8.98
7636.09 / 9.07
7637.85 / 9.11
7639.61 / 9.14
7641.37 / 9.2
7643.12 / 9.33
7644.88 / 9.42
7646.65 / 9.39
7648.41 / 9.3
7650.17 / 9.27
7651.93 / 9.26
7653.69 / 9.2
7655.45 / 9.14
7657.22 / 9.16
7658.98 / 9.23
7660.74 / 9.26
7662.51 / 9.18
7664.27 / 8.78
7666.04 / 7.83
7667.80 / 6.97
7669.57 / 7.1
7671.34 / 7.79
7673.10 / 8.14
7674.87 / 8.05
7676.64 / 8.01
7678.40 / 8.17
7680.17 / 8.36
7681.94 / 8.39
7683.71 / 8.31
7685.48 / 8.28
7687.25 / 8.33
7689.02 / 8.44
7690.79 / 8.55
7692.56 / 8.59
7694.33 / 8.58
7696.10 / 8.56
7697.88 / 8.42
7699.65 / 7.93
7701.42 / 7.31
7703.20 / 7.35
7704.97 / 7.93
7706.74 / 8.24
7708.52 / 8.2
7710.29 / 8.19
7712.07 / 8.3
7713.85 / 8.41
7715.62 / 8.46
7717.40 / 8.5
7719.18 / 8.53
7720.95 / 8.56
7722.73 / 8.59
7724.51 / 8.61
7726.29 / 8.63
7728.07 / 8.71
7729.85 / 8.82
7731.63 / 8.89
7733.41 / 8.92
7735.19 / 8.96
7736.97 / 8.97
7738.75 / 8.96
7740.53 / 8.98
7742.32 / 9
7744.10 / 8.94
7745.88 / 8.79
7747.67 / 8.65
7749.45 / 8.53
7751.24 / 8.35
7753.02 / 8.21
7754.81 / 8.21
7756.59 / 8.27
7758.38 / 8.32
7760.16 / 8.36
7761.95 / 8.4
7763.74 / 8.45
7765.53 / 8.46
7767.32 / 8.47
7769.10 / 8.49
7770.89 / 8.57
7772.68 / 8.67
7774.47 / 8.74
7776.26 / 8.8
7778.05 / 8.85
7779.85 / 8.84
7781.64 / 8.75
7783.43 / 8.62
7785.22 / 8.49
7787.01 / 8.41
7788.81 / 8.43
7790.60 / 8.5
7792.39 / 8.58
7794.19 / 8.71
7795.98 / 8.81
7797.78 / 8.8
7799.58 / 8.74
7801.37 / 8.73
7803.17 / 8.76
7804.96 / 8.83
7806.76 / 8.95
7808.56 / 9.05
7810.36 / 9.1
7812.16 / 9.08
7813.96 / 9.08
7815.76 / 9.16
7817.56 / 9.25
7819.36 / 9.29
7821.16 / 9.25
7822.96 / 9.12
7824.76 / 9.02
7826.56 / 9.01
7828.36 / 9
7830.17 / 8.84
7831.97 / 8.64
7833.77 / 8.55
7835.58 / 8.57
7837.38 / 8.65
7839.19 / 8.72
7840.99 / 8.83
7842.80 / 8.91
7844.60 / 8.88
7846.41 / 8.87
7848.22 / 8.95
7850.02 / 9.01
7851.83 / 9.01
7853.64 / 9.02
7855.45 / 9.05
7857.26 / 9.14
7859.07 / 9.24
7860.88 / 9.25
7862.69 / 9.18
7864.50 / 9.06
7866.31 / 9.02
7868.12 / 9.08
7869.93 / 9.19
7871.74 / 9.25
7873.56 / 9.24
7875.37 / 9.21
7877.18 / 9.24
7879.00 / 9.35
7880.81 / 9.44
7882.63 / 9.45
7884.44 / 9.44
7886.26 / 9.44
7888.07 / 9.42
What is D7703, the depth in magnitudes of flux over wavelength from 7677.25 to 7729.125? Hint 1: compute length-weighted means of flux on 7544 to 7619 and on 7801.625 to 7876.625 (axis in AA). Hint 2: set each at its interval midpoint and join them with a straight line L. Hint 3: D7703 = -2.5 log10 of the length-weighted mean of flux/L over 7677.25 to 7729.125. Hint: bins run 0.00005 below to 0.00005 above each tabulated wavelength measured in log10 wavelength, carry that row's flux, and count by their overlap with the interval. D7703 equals 0.148 mag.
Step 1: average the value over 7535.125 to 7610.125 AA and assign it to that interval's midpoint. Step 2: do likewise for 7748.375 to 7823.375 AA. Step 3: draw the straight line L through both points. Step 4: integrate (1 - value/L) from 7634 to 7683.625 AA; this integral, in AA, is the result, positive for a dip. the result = 4.28 AA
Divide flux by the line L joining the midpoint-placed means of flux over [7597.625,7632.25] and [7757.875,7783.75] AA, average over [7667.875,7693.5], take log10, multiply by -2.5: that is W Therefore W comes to 0.13 mag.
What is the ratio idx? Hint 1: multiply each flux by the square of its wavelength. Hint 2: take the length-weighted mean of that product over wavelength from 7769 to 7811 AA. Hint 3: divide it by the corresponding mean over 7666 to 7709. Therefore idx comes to 1.1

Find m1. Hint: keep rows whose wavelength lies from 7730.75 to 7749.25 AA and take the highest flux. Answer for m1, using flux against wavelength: 9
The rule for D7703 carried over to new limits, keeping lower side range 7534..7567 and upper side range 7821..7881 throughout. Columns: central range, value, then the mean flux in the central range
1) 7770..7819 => 0.06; 8.79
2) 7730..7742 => 0.07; 8.94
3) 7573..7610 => 0.02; 9.91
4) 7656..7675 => 0.17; 8.34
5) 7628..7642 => 0.09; 9.09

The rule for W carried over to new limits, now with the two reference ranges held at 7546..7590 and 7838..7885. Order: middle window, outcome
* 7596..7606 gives 0.06 mag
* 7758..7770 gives 0.13 mag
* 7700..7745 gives 0.14 mag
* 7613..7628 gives 0.04 mag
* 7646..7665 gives 0.08 mag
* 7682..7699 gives 0.16 mag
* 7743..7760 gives 0.13 mag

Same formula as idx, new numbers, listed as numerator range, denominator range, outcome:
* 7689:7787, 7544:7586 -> 0.87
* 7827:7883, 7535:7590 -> 0.95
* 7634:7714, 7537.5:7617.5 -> 0.87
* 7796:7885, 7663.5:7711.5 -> 1.16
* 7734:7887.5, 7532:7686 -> 0.98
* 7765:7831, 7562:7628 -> 0.94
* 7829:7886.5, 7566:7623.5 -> 0.98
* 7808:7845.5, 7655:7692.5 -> 1.12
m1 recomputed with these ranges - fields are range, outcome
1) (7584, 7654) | 10.3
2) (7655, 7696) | 9.26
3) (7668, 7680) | 8.17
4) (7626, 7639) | 9.68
